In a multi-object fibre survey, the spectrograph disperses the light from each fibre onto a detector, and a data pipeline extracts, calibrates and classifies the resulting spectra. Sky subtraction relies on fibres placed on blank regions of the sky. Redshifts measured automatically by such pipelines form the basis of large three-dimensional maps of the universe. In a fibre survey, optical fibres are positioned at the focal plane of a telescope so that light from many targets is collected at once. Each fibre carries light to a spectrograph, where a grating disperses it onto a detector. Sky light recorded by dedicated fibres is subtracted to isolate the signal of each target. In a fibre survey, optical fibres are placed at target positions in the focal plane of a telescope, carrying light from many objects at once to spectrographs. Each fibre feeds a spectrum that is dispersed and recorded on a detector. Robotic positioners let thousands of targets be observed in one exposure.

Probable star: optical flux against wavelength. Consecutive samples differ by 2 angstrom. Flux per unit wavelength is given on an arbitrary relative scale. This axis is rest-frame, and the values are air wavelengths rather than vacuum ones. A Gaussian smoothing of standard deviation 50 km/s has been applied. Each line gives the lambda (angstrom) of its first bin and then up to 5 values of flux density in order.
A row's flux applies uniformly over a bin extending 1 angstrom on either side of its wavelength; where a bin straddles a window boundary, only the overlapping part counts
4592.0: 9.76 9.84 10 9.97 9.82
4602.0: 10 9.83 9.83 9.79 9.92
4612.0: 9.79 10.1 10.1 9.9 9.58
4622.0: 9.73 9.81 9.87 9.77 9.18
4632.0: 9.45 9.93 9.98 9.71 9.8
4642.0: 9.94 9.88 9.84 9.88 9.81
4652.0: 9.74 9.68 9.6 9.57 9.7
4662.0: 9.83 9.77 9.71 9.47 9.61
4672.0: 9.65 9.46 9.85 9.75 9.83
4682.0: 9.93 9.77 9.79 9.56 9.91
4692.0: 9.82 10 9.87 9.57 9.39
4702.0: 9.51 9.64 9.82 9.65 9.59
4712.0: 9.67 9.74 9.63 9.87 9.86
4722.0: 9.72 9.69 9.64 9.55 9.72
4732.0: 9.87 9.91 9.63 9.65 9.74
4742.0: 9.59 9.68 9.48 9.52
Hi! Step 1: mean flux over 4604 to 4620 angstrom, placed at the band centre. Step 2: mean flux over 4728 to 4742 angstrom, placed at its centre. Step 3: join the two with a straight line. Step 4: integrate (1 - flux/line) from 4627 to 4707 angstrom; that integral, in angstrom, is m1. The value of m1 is 0.8 angstrom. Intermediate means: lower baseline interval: 9.89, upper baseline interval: 9.73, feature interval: 9.72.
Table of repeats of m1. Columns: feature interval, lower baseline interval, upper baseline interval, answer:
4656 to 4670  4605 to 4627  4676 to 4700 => 0.2 angstrom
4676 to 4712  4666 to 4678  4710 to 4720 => -0.2 angstrom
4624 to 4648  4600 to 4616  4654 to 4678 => 0.0 angstrom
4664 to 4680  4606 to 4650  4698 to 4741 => 0.1 angstrom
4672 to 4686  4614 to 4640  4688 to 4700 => 0.0 angstrom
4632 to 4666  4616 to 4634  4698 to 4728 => -0.3 angstrom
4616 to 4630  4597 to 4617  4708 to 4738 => 0.2 angstrom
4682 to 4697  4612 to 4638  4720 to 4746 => -0.1 angstrom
